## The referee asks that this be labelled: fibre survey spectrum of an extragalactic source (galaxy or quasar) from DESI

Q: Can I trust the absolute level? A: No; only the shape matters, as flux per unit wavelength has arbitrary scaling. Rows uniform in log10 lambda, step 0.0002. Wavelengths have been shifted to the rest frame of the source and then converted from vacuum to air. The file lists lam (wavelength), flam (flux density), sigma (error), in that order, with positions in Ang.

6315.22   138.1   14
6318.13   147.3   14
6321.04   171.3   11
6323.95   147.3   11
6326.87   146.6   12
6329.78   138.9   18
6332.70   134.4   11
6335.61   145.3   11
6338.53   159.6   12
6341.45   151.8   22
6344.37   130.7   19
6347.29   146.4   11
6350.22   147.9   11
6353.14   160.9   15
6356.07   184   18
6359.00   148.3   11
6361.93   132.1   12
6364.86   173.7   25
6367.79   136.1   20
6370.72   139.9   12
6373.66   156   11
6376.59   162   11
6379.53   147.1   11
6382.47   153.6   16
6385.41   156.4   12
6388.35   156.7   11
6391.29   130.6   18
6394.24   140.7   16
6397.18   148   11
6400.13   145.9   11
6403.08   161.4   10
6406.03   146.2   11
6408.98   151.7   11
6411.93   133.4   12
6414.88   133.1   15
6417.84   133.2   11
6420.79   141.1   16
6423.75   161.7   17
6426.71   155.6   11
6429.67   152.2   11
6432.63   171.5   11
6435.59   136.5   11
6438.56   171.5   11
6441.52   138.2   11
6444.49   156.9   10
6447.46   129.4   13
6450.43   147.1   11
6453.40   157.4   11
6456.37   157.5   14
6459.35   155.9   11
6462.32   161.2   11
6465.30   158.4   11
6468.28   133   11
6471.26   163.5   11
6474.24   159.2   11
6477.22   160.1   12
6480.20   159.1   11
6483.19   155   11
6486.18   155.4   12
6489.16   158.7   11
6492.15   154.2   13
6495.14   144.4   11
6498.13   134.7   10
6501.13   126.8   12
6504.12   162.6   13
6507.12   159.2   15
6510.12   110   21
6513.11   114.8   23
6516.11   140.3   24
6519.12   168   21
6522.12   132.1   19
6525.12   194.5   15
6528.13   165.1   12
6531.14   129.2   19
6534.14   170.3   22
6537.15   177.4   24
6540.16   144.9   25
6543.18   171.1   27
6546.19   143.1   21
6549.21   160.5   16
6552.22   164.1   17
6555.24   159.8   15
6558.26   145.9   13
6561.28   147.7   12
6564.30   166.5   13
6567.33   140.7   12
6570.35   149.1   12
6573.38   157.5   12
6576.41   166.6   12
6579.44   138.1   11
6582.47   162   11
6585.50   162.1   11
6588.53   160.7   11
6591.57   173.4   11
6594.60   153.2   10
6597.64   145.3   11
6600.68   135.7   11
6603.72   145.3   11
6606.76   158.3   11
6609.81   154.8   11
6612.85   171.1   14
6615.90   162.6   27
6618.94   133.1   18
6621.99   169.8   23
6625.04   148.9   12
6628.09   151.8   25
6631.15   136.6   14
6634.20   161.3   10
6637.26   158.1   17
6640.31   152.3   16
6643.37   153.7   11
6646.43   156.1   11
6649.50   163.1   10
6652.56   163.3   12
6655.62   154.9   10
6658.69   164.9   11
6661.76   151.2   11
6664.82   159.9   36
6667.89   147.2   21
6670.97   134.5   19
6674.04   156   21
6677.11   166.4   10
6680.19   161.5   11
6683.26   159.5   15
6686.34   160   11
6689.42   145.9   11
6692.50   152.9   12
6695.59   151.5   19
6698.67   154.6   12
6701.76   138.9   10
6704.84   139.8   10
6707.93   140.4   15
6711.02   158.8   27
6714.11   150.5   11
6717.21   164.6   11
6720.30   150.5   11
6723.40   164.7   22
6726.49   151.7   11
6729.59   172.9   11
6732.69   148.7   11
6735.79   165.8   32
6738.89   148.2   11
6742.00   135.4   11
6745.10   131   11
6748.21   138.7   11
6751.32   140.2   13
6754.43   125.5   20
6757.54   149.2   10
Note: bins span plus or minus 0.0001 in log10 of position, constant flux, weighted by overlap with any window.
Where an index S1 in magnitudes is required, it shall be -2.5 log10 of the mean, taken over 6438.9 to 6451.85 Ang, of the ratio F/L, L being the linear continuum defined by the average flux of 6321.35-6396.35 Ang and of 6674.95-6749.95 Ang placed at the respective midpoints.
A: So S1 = 0.03 mag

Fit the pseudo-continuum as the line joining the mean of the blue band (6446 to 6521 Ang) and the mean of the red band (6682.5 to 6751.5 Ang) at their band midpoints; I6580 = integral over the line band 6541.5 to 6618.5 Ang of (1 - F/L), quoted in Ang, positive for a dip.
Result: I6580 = -3.0 Ang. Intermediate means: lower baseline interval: 149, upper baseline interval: 151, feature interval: 155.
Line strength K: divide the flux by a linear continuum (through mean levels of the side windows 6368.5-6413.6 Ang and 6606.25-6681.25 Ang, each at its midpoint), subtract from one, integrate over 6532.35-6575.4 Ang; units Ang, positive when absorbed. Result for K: -1.1 Ang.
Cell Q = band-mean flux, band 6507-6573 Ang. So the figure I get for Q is 152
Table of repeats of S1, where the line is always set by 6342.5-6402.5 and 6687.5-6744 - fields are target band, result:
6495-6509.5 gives 0.05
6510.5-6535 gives 0.01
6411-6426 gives 0.06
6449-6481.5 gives -0.04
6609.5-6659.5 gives -0.03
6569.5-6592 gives -0.05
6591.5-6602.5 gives 0.02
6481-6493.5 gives -0.04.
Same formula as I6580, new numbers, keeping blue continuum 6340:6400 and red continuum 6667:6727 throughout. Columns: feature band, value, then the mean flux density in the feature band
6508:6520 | 1.45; 133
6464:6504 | -0.11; 151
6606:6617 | -0.72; 162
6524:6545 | -1.73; 164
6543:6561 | -0.51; 156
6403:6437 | 0.64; 148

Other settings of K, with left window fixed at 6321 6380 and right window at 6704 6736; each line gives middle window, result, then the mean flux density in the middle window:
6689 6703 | 0.5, 149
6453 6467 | -0.6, 158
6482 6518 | 2.1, 143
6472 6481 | -0.5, 160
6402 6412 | 0.1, 150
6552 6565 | -0.2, 155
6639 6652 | -0.2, 157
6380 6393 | 0.1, 149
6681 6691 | -0.1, 156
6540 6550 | -0.2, 156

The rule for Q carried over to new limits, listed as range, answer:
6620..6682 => 155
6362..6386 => 152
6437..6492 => 154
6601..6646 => 154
